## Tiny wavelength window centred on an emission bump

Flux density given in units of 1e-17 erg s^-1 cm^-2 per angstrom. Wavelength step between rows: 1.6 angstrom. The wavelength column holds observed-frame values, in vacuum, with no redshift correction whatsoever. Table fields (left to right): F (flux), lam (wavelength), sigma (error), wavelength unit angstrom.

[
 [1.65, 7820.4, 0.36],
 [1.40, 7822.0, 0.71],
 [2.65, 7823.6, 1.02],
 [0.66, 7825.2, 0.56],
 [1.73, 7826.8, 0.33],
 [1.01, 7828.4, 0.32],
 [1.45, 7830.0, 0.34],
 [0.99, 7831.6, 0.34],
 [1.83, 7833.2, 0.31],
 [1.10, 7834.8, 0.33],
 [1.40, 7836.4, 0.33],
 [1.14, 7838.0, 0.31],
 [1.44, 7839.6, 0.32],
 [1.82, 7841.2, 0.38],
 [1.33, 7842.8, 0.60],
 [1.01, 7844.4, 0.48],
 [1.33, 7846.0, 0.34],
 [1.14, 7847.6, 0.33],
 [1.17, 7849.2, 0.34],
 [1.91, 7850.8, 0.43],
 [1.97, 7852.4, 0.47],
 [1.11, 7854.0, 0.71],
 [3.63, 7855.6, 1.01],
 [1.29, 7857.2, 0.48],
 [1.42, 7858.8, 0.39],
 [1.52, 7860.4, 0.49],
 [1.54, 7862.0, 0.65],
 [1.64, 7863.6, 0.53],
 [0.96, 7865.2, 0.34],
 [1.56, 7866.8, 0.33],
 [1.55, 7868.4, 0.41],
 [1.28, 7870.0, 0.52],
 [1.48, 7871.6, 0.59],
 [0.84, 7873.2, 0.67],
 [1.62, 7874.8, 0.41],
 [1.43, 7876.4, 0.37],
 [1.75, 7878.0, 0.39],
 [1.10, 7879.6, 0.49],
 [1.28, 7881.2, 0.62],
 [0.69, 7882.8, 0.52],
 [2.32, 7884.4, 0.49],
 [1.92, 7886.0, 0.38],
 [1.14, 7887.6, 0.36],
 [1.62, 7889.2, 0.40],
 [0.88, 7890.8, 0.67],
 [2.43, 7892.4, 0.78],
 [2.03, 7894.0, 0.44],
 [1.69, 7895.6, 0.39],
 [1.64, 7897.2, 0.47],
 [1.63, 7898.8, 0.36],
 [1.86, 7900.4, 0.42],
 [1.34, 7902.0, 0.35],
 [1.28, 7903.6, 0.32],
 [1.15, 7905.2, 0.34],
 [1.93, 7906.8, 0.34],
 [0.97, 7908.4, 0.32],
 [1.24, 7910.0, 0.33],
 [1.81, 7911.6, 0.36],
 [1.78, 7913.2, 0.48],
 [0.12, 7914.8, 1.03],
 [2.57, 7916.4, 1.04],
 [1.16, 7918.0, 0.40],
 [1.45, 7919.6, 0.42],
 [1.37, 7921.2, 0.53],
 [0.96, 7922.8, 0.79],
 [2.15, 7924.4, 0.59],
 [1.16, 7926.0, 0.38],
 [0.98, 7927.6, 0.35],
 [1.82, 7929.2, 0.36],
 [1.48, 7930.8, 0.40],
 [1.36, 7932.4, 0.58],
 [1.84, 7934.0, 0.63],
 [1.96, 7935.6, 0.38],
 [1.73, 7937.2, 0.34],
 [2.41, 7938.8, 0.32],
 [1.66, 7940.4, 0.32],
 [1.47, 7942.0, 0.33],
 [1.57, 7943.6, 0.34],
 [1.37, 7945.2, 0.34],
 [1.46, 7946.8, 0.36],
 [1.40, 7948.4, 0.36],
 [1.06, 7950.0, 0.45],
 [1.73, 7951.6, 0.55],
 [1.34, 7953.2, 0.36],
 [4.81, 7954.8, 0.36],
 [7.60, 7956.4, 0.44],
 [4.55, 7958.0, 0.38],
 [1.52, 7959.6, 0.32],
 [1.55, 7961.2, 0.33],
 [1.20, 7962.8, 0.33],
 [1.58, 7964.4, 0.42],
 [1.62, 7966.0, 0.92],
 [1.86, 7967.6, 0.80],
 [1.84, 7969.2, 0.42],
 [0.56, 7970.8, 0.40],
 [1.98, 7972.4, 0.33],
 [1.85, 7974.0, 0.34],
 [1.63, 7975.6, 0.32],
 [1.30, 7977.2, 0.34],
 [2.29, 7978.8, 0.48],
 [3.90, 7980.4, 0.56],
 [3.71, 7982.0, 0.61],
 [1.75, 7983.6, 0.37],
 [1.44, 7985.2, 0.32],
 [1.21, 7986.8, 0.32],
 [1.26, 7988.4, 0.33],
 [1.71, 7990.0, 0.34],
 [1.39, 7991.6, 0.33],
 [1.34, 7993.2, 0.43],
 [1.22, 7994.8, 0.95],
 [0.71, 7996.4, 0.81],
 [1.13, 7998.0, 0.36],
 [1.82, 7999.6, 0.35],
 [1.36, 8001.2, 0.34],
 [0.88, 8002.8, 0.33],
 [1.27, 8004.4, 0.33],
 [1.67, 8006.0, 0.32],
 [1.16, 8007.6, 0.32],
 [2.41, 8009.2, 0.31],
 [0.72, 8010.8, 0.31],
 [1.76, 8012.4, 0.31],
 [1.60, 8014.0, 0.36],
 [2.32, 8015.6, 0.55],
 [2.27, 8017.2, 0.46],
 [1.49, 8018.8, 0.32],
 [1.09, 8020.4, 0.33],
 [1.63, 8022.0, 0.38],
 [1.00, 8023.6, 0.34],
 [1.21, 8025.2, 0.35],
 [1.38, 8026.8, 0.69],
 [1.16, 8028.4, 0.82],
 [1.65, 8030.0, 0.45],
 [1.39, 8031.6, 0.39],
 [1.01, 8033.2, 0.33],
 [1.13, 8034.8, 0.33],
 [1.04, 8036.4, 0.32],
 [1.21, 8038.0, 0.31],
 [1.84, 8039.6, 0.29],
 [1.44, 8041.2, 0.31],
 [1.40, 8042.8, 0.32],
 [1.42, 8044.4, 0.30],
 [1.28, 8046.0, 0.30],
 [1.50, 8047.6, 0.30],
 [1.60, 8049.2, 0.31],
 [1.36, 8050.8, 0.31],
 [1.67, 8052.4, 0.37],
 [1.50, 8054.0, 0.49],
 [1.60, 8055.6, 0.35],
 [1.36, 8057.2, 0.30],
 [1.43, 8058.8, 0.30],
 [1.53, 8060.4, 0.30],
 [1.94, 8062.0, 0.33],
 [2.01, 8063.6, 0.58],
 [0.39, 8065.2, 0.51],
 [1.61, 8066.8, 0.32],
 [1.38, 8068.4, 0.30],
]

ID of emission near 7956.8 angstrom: Halpha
